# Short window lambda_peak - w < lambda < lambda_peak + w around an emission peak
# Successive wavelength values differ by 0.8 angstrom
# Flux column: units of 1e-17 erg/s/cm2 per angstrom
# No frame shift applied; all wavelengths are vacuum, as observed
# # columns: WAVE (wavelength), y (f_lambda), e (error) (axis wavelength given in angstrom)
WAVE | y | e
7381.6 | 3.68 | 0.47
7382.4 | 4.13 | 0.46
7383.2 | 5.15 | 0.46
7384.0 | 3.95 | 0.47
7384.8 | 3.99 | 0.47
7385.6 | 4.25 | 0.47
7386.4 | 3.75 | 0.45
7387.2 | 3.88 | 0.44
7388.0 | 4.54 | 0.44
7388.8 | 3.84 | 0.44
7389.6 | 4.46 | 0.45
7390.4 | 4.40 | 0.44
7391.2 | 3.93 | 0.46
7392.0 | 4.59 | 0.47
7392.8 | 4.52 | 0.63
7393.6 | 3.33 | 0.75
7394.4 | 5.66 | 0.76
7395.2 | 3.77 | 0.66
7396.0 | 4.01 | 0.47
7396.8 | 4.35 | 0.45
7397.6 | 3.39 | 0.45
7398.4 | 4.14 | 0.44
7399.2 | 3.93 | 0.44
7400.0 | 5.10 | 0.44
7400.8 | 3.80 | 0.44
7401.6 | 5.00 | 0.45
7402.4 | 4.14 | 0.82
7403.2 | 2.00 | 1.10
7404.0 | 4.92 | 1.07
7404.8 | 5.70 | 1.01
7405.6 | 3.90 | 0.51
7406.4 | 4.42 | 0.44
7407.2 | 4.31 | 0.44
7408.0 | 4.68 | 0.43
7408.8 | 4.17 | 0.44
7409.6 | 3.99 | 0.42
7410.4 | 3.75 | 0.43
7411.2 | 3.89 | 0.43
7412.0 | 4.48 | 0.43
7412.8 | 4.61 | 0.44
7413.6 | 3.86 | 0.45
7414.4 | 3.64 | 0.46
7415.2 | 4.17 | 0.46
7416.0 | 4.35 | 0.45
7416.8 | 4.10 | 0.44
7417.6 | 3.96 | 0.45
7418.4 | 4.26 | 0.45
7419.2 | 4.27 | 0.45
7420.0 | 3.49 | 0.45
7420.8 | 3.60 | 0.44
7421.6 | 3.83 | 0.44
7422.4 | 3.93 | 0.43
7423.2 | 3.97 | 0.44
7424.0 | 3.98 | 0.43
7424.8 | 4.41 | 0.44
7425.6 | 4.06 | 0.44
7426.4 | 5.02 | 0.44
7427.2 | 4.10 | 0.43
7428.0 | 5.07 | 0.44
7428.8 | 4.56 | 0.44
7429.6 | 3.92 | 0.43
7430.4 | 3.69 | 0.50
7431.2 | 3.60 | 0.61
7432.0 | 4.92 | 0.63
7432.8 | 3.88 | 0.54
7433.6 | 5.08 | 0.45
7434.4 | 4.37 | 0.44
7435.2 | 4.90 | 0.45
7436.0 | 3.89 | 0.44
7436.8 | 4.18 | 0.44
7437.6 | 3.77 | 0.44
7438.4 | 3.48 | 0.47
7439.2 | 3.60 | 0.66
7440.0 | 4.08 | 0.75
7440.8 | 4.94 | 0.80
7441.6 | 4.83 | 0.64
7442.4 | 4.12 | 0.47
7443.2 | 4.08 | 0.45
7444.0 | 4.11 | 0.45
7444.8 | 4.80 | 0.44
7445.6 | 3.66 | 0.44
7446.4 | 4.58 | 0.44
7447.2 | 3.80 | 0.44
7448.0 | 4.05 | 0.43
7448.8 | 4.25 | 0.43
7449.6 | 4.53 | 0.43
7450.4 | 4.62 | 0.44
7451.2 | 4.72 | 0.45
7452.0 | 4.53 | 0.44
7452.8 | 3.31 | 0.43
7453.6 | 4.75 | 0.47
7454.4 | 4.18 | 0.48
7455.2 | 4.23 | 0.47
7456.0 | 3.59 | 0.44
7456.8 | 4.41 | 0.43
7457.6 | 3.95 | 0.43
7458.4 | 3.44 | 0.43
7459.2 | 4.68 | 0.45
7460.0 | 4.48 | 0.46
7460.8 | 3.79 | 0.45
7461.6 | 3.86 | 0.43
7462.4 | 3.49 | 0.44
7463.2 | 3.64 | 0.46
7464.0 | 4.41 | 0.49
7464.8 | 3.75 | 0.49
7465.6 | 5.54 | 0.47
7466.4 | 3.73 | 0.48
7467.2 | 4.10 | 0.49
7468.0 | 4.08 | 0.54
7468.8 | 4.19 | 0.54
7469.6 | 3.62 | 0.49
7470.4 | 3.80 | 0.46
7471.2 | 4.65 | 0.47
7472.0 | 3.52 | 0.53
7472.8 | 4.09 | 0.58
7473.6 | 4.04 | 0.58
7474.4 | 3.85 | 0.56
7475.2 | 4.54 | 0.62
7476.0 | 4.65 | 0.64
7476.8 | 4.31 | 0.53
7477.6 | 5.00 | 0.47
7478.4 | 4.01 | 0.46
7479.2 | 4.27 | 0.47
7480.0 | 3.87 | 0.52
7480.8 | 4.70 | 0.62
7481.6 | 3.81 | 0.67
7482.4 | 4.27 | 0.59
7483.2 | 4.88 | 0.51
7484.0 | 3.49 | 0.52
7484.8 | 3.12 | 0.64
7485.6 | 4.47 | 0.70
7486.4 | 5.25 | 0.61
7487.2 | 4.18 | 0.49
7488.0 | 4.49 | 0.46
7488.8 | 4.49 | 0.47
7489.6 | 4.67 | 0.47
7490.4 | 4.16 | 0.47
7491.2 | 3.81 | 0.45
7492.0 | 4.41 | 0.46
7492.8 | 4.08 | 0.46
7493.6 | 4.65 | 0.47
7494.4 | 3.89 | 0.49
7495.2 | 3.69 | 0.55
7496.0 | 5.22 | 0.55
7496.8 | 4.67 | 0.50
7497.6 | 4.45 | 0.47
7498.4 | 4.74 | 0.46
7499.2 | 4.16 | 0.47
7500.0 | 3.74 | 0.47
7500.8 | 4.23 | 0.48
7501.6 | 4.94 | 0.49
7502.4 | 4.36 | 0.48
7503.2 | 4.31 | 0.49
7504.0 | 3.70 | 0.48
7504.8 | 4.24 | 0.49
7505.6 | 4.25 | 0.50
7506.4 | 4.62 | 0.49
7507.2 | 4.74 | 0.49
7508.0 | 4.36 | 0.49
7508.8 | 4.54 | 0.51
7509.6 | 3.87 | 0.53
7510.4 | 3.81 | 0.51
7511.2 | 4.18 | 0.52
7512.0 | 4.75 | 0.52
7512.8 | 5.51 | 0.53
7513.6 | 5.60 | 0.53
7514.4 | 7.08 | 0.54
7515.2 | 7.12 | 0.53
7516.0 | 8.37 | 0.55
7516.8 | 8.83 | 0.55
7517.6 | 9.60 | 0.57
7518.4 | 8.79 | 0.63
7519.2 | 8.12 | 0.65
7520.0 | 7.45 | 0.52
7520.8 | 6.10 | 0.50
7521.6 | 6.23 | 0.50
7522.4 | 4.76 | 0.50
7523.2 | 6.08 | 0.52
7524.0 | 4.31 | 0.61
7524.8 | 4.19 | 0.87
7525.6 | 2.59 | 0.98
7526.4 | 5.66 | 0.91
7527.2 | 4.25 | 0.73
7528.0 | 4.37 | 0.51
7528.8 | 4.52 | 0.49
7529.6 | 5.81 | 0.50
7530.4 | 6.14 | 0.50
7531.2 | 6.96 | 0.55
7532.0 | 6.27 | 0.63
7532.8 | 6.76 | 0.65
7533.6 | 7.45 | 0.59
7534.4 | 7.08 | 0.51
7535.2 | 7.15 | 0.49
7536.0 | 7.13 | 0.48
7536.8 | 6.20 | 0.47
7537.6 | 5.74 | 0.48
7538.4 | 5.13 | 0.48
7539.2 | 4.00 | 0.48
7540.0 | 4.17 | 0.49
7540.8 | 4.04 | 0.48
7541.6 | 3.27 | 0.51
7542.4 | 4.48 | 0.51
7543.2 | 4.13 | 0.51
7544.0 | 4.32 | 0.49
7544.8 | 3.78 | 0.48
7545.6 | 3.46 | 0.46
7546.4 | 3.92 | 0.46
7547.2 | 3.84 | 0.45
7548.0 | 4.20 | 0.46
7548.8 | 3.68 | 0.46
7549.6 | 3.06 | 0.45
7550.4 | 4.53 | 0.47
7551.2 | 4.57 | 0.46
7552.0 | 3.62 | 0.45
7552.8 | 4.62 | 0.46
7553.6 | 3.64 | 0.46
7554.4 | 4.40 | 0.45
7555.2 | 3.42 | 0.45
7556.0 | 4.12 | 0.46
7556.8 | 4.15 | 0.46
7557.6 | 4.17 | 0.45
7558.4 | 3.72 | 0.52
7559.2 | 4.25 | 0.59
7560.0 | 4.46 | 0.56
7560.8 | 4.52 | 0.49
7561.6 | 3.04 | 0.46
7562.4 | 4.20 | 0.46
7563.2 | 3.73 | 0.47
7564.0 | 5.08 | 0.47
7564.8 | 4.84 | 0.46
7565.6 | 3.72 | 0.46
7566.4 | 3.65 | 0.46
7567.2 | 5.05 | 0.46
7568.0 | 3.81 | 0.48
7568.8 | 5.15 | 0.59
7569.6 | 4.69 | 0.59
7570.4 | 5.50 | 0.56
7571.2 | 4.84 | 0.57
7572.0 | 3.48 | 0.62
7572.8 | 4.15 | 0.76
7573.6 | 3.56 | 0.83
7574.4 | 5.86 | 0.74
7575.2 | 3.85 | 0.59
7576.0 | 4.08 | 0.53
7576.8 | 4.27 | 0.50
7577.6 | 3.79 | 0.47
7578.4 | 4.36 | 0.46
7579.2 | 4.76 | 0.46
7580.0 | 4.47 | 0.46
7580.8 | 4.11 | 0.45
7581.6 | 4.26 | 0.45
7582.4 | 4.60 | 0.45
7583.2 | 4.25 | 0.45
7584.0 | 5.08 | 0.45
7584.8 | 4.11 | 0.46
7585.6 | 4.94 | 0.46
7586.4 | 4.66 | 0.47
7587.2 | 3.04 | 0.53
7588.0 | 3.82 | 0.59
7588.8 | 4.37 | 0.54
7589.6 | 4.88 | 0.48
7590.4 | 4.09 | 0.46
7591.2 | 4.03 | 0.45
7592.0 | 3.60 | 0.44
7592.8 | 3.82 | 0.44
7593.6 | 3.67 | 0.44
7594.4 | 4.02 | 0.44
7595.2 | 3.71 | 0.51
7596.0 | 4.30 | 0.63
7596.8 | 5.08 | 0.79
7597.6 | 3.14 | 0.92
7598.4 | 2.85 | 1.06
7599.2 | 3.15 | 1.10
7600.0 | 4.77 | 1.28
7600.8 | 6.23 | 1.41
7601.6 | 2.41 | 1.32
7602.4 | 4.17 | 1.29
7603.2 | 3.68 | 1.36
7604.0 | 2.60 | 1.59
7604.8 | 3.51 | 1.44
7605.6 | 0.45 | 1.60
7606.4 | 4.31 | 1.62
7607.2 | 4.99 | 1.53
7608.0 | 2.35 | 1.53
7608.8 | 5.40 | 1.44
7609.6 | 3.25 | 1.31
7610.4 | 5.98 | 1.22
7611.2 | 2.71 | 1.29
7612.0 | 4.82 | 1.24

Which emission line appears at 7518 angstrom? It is [S II]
